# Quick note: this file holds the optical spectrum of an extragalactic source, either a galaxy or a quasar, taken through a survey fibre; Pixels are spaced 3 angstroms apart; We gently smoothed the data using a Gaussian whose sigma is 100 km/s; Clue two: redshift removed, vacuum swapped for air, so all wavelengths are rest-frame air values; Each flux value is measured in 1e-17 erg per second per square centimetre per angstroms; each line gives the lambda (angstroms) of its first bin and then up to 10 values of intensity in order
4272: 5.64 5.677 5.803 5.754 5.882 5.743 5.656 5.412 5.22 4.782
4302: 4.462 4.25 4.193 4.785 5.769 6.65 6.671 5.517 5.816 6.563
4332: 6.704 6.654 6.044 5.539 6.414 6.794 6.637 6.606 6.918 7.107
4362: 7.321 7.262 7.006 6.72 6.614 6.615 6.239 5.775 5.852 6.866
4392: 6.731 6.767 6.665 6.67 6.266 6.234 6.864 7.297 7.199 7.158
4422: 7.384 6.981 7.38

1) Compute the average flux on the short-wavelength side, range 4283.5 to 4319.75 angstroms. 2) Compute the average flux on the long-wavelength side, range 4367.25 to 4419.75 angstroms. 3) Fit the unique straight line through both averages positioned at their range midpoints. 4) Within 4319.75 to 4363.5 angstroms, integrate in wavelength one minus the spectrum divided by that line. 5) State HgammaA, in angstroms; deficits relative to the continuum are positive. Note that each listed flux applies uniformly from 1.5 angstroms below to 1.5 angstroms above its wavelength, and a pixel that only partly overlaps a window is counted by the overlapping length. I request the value -4.6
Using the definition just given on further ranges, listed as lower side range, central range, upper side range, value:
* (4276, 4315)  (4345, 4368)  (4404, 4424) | -3.11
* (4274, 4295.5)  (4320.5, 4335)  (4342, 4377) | 0.24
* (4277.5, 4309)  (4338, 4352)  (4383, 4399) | -1.04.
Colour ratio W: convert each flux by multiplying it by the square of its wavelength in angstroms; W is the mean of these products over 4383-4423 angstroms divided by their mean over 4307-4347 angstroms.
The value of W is 1.2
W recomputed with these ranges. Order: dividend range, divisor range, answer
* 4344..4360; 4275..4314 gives 1.34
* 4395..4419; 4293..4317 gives 1.44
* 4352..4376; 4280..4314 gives 1.40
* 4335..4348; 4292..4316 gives 1.30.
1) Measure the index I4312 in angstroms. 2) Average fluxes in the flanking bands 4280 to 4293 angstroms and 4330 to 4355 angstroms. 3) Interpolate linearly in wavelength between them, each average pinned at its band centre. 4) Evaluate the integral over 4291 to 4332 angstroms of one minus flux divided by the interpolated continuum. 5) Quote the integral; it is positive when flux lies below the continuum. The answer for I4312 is 4.1 angstroms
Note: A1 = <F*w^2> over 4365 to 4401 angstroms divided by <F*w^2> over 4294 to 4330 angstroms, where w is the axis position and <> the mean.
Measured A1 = 1.26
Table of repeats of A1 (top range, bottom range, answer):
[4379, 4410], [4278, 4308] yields 1.29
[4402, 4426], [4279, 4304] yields 1.37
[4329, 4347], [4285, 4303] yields 1.23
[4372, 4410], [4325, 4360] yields 1.02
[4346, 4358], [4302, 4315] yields 1.47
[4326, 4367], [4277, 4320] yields 1.27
